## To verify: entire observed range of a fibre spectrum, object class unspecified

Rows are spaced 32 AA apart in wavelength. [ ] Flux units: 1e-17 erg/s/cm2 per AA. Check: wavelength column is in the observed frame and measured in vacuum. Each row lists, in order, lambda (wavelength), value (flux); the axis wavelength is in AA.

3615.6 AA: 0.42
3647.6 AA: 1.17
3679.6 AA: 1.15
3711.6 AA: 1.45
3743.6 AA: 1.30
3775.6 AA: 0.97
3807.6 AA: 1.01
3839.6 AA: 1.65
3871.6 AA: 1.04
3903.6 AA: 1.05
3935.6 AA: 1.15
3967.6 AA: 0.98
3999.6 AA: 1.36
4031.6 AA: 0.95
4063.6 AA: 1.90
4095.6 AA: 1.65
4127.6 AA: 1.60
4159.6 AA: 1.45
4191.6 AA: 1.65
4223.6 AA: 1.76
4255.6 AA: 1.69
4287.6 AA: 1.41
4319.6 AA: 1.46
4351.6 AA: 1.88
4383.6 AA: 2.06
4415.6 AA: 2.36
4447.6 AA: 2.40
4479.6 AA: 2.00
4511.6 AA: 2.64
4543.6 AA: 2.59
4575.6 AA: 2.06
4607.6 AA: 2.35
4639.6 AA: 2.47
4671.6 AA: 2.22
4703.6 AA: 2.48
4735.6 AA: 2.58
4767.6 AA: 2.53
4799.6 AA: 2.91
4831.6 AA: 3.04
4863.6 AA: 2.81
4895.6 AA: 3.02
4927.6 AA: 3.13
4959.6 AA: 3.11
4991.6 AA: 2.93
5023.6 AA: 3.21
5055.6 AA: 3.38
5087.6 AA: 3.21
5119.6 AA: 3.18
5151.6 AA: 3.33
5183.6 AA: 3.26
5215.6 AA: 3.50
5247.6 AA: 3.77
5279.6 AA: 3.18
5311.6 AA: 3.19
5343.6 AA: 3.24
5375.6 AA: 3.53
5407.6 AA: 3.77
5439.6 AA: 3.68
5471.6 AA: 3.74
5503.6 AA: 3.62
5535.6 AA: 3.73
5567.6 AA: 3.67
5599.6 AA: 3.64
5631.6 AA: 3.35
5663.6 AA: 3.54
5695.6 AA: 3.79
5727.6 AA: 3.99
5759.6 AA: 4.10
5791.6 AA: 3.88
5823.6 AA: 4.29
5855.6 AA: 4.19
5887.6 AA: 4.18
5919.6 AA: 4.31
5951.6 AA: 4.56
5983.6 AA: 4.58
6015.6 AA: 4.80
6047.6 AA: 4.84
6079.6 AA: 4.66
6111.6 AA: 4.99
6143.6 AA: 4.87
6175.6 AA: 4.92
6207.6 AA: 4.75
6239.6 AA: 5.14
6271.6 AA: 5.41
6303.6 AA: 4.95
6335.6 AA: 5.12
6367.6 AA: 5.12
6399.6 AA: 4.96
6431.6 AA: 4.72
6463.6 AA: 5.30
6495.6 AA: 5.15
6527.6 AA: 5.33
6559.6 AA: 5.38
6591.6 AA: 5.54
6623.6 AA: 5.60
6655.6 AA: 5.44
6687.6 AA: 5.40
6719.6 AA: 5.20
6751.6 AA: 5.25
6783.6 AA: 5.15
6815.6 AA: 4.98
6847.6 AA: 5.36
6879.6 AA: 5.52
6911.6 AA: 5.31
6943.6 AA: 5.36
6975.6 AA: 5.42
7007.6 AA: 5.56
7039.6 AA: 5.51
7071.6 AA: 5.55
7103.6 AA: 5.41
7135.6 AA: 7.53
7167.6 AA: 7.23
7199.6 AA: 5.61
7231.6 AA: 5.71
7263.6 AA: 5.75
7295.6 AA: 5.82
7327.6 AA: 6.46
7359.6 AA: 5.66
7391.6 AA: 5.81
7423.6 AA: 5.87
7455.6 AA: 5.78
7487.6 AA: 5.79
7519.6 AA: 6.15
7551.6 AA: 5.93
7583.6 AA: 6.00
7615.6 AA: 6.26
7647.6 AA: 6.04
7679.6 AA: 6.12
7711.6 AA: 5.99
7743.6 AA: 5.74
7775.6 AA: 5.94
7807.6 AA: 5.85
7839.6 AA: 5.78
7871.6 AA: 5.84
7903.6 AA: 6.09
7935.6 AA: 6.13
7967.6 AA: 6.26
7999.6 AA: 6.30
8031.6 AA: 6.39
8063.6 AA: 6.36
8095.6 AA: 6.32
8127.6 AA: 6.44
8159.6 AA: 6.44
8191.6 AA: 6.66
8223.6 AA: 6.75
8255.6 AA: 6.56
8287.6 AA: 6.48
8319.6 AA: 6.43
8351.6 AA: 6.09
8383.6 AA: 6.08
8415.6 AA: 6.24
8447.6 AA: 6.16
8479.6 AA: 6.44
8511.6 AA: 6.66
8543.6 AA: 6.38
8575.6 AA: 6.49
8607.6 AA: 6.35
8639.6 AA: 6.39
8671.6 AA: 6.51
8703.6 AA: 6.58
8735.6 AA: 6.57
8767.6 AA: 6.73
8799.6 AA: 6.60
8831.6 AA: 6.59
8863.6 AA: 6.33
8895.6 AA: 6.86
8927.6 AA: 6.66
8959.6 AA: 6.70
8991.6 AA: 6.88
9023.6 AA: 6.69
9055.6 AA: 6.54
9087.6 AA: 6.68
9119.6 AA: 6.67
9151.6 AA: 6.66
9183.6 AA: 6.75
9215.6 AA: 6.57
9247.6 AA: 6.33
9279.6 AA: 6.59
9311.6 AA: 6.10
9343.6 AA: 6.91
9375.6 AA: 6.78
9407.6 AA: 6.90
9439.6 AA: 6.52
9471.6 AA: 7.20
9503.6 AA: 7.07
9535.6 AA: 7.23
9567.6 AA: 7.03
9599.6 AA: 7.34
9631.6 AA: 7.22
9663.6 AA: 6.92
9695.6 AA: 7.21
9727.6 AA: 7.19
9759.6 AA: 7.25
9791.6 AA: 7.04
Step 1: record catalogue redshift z 0.089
